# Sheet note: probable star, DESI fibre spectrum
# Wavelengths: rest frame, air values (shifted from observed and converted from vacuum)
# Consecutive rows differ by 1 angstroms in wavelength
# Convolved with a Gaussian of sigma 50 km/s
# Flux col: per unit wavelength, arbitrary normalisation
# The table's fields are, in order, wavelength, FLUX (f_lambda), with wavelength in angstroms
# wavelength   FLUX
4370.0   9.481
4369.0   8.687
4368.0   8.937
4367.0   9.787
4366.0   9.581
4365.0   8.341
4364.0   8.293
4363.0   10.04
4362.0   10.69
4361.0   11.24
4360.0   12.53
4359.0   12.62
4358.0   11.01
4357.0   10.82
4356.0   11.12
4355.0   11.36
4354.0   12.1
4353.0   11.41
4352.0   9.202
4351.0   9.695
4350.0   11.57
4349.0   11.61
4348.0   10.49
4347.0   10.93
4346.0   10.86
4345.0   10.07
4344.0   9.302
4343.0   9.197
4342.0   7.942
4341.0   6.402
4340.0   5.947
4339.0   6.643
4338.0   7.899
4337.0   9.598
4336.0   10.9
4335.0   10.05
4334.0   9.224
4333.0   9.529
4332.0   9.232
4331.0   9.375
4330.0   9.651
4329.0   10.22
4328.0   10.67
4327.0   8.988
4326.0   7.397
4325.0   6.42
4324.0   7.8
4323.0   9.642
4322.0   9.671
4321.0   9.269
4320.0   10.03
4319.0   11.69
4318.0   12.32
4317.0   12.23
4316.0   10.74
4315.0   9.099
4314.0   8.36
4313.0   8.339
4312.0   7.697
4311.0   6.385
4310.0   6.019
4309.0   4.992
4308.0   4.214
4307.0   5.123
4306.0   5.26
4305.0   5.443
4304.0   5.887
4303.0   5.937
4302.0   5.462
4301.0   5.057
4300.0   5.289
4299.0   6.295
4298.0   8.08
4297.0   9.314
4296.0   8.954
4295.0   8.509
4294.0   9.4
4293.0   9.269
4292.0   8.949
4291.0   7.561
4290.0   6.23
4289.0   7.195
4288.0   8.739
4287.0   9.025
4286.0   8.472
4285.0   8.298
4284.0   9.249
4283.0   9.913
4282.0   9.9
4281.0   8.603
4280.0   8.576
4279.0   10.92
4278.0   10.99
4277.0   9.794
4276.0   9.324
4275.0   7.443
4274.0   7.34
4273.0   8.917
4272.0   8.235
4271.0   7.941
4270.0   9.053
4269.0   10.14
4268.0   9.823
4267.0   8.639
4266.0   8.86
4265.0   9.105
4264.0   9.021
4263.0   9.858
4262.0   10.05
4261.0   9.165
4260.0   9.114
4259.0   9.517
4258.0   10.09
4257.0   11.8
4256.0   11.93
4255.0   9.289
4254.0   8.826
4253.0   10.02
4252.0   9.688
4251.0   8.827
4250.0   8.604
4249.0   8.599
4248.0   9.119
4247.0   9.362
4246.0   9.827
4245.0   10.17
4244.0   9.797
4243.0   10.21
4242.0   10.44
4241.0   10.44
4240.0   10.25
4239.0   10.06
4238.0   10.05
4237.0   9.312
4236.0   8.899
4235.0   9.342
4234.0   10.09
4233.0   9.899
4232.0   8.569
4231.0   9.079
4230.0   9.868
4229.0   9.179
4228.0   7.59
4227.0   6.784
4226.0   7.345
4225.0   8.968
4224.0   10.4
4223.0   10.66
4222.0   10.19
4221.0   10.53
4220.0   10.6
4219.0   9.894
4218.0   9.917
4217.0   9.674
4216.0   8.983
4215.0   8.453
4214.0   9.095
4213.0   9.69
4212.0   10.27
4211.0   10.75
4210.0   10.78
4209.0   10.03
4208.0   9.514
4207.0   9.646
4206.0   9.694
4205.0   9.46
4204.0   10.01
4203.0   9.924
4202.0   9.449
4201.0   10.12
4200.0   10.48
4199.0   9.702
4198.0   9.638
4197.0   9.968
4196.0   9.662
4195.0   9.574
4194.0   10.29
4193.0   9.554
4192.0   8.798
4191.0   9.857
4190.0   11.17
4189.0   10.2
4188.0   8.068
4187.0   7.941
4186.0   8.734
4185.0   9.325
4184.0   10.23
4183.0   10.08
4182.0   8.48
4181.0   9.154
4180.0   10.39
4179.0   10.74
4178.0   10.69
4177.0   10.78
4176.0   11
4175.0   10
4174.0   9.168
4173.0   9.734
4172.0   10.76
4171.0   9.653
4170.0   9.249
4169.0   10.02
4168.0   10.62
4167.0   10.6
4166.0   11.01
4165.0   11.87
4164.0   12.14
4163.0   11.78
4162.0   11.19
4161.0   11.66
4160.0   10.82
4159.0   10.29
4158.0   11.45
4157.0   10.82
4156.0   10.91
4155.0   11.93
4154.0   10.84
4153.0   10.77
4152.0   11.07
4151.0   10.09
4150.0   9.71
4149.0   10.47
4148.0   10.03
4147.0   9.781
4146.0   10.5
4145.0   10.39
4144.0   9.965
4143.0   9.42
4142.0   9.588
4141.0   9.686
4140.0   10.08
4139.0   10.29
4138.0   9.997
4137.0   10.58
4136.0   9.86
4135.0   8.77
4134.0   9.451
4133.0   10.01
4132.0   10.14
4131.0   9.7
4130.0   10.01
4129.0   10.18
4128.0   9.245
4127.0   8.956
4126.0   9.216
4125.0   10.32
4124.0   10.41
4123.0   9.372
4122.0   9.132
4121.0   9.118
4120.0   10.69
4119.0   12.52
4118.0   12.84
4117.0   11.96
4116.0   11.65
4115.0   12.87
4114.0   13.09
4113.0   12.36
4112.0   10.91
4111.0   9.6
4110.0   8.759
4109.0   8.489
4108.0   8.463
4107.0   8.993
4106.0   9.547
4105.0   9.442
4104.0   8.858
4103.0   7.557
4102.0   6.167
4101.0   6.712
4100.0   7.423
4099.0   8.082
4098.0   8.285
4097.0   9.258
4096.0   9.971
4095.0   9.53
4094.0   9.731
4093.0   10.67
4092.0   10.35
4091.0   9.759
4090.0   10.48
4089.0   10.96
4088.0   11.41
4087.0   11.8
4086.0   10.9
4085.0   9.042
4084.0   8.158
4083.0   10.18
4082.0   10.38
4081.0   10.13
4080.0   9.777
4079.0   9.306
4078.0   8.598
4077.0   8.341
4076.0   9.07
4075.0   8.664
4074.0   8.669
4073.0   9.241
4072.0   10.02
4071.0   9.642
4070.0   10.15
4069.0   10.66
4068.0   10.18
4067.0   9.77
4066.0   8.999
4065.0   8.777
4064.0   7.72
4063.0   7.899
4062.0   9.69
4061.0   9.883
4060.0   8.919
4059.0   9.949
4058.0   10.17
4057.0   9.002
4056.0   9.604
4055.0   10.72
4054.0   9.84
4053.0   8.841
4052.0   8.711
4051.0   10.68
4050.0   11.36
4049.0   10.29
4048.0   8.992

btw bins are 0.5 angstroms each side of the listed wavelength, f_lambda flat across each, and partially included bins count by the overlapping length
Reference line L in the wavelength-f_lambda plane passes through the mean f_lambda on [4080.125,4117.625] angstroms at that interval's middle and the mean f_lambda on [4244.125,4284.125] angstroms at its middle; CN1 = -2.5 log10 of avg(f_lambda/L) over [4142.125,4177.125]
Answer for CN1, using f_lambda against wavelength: -0.10 mag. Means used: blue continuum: 9.79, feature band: 10.6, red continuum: 9.4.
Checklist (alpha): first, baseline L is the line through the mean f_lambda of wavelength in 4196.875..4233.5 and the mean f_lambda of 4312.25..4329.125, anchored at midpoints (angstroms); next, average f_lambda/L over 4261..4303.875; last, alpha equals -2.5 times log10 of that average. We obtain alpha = 0.13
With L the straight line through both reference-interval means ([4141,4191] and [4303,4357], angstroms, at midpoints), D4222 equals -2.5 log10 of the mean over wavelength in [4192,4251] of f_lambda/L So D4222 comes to 0.026 mag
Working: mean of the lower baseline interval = 10.3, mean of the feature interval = 9.61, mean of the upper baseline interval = 8.96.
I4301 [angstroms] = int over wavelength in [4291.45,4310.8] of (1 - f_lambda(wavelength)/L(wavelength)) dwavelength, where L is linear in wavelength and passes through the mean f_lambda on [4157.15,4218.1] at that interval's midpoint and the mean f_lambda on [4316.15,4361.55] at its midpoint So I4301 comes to 6.31 angstroms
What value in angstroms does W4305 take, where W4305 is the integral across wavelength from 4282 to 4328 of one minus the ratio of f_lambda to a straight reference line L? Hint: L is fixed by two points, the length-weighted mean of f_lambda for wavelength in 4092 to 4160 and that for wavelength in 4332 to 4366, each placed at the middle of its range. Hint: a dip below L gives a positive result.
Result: 9.0 angstroms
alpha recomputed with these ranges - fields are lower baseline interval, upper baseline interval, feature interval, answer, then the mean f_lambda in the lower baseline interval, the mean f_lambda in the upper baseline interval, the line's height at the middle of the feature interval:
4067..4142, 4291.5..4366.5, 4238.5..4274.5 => -0.03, 9.79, 8.95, 9.22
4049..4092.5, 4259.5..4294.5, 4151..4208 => -0.10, 9.69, 8.95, 9.3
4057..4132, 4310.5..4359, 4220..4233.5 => 0.05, 9.7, 9.62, 9.65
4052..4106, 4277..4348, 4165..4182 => -0.14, 9.38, 8.46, 9.01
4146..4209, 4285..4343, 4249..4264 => -0.08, 10.2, 8.15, 9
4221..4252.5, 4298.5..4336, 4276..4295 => -0.04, 9.42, 8.12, 8.63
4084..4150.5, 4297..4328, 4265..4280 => -0.12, 9.89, 7.71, 8.16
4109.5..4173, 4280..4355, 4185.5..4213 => 0.01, 10.5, 8.62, 9.87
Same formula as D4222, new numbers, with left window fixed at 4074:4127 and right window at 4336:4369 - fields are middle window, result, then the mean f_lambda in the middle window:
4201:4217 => 0.01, 9.73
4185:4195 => 0.05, 9.41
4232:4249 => 0.01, 9.76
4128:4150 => -0.01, 9.93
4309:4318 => 0.15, 8.61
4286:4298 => 0.17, 8.45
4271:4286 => 0.09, 9.05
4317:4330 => 0.03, 9.62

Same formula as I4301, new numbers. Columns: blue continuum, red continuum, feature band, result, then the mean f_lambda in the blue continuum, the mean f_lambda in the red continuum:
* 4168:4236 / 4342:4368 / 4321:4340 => 2.5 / 9.67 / 10.5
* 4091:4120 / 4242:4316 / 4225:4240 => -0.3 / 9.8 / 8.5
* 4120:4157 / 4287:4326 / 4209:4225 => -1.7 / 10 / 7.82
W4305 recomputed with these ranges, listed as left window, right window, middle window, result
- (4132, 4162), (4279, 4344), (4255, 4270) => -1.46 angstroms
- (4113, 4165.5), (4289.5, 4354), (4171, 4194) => 0.68 angstroms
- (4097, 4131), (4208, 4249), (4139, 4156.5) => -1.12 angstroms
